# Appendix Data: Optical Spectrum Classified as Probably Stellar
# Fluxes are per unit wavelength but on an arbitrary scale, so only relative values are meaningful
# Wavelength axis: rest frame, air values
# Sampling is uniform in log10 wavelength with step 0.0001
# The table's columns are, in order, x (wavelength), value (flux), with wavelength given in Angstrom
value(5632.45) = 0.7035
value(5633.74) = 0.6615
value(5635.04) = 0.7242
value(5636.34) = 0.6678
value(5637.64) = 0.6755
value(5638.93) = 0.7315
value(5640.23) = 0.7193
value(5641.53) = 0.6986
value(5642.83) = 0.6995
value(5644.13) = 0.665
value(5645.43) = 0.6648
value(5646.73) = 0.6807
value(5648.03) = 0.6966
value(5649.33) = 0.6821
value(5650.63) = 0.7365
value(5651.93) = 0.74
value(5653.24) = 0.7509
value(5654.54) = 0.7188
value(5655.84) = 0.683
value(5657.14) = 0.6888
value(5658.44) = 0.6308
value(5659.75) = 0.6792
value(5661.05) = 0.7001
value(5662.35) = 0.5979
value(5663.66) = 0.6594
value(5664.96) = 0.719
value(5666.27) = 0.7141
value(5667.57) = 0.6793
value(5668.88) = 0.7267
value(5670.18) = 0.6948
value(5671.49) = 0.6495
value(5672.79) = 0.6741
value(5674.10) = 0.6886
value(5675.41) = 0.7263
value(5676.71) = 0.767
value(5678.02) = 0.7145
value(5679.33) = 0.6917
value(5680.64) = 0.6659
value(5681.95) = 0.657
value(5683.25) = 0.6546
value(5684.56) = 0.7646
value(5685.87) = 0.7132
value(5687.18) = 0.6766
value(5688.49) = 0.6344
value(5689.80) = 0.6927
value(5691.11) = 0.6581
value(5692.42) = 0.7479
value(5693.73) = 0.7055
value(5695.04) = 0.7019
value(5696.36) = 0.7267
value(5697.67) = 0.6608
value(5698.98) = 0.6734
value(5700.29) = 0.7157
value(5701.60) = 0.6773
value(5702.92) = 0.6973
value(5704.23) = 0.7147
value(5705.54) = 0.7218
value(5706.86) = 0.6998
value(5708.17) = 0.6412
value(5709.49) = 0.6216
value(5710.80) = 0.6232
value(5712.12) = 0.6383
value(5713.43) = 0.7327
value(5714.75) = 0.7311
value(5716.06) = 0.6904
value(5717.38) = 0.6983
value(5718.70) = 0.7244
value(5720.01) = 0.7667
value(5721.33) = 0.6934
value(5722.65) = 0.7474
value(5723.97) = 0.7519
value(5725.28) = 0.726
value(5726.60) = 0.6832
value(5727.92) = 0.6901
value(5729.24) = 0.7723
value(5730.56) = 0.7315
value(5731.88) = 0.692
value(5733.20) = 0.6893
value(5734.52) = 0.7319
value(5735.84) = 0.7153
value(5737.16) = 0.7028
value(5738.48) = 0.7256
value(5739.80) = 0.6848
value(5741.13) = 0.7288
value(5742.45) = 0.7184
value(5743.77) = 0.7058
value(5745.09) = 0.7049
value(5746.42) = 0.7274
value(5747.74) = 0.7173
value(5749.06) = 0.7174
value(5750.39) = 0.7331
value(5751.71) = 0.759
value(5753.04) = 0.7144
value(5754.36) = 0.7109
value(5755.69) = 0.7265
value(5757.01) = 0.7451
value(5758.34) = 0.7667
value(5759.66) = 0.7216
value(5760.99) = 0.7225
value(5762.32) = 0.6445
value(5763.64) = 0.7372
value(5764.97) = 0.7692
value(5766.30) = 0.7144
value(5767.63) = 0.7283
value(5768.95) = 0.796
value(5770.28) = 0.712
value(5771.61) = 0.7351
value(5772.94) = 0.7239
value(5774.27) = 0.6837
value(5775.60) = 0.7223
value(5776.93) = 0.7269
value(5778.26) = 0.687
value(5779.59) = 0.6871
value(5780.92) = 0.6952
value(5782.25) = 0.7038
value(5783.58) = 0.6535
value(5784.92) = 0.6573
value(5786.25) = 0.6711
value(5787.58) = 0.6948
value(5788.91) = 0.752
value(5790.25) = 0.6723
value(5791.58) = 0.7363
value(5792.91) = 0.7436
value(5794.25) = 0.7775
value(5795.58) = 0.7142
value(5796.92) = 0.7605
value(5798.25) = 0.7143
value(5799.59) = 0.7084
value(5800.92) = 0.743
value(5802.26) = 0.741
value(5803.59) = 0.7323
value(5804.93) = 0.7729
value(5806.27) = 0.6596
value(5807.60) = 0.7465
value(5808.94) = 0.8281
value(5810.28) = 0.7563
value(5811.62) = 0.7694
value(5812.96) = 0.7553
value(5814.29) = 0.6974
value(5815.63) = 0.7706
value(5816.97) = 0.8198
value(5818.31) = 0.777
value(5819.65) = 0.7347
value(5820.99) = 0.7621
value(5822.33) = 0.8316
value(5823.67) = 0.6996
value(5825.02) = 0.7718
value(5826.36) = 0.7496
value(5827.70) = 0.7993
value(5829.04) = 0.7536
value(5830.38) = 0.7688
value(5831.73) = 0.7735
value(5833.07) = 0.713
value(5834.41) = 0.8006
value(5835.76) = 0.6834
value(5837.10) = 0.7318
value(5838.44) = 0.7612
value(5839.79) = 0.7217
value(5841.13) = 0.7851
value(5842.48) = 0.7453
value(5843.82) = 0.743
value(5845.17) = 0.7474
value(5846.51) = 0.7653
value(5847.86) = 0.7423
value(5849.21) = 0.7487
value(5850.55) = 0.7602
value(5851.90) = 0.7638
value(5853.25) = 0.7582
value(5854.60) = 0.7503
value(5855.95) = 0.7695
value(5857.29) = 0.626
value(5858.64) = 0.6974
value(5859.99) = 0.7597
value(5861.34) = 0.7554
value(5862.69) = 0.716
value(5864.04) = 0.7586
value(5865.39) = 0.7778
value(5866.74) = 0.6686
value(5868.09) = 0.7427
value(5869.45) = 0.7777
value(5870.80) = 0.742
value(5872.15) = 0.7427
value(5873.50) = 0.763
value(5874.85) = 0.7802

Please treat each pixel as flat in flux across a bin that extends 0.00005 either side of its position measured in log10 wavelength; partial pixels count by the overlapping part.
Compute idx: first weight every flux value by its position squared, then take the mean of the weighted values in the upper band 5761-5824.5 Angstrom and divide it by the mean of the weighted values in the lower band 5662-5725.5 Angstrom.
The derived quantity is 1.09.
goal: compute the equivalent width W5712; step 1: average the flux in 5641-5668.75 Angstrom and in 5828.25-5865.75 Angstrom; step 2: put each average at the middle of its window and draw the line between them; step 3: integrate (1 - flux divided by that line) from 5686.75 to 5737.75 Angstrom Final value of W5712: 0.5 Angstrom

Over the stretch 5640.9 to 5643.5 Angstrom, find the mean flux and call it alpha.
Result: 0.698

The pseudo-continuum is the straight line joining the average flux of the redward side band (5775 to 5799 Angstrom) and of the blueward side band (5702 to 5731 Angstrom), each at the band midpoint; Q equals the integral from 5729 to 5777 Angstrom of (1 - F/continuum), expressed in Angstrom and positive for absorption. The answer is -1.09 Angstrom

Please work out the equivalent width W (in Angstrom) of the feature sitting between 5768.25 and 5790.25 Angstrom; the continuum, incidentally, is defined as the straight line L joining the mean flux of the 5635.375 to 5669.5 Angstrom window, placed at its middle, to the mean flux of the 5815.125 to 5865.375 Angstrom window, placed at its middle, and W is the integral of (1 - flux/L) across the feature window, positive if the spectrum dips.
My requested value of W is 0.8 Angstrom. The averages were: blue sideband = 0.693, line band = 0.705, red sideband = 0.752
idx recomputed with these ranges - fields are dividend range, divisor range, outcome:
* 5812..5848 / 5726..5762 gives 1.08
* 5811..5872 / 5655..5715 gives 1.15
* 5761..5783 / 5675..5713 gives 1.07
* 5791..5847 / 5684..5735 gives 1.11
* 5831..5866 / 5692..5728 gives 1.12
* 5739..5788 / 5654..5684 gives 1.08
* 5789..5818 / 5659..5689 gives 1.13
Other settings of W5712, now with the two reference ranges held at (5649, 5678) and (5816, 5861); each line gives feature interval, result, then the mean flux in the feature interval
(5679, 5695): 0.3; 0.689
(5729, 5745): 0.1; 0.715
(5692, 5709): 0.3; 0.697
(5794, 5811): 0.0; 0.742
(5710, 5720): 0.2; 0.696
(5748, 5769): -0.1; 0.73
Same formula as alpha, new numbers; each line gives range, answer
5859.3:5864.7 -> 0.747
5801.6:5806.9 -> 0.727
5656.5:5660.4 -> 0.666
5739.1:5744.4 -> 0.709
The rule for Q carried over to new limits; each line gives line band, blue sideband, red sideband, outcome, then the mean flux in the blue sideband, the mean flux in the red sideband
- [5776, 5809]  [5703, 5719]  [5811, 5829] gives 1.2 Angstrom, 0.686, 0.764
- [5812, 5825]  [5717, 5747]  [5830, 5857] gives -0.3 Angstrom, 0.718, 0.75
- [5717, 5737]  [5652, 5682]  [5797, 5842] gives -0.1 Angstrom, 0.692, 0.753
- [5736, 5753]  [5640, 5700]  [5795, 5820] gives 0.1 Angstrom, 0.693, 0.748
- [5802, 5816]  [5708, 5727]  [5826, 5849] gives -0.2 Angstrom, 0.7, 0.752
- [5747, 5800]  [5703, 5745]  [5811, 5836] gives 1.0 Angstrom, 0.706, 0.761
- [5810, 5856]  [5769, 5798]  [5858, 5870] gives -1.8 Angstrom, 0.712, 0.739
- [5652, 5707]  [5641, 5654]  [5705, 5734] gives 0.7 Angstrom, 0.701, 0.703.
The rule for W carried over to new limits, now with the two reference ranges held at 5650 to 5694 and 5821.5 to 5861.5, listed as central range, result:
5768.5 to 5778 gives 0.0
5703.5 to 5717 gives 0.5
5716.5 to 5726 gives -0.2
